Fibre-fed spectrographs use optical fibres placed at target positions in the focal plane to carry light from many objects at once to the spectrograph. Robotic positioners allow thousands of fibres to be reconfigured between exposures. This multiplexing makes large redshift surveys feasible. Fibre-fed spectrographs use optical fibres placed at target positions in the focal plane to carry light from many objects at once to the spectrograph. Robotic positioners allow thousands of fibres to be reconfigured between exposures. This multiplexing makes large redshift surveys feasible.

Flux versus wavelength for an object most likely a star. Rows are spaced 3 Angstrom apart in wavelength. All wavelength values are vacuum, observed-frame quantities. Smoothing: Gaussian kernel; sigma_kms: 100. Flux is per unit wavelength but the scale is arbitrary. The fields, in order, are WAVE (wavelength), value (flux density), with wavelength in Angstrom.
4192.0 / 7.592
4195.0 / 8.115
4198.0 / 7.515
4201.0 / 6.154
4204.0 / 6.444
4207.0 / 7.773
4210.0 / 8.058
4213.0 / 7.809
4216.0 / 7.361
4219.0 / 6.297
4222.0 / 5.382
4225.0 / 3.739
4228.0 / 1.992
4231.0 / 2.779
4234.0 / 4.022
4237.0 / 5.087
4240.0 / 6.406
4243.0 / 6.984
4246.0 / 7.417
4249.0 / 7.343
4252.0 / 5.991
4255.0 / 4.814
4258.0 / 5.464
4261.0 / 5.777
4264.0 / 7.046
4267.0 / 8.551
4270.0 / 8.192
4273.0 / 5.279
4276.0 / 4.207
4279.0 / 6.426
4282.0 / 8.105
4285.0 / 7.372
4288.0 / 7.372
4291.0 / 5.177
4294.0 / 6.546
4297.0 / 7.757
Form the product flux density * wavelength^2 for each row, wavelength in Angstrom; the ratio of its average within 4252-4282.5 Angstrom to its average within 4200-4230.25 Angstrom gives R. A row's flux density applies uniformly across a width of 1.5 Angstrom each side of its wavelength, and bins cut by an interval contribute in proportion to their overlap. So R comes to 1.08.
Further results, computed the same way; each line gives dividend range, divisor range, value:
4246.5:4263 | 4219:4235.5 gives 1.59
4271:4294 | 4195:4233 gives 1.09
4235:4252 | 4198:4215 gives 0.91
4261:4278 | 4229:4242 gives 1.46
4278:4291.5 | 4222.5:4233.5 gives 2.28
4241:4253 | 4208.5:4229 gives 1.20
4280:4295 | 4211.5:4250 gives 1.28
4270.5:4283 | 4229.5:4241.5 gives 1.36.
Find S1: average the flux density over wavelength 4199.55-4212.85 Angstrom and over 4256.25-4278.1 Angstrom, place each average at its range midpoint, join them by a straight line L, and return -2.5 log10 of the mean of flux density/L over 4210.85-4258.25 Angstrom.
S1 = 0.210 mag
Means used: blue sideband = 7.18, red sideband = 6.34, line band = 5.59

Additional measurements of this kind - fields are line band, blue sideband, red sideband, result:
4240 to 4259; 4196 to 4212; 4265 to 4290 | 0.11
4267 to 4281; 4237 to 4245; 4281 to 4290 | 0.13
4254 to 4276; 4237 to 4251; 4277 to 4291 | 0.09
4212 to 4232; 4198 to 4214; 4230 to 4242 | 0.20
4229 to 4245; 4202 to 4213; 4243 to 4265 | 0.31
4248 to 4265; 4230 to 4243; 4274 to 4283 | -0.10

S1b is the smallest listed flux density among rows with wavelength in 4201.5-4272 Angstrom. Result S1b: 1.992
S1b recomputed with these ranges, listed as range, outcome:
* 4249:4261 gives 4.814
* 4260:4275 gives 5.279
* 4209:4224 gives 5.382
